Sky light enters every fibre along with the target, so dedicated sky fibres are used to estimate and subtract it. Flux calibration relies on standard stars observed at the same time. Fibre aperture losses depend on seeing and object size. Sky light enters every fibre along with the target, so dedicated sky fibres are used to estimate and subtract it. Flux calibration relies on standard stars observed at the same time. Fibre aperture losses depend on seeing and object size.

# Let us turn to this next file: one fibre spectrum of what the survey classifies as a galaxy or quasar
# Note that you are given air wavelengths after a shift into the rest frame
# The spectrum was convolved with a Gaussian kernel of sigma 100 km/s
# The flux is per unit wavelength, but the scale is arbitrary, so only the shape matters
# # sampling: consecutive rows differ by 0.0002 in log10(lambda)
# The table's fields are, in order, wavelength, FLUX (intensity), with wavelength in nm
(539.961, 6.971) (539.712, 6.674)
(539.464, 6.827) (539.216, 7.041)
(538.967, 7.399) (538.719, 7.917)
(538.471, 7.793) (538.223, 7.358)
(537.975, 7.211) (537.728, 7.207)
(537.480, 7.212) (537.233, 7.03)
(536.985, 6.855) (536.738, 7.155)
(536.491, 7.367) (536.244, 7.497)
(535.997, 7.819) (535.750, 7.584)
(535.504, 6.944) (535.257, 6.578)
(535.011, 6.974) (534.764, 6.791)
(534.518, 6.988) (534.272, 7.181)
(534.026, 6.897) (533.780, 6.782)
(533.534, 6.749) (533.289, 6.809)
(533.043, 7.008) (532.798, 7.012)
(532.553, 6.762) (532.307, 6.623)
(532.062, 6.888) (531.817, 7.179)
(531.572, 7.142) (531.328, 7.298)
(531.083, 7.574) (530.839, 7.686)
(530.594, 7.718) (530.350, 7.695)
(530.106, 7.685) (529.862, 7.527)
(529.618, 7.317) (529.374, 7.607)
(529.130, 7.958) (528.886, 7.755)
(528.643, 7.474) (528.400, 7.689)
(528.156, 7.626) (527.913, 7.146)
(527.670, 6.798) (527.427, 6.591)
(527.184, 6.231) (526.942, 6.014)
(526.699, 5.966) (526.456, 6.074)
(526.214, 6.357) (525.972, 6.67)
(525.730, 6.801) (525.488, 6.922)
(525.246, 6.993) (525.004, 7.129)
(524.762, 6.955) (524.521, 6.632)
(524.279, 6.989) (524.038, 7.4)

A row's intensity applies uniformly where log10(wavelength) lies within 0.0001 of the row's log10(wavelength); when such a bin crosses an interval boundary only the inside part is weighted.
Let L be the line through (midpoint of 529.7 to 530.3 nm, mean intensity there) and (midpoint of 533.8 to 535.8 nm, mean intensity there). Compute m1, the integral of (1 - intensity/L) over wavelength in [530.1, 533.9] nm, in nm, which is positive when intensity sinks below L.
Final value 0.10 nm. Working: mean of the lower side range 7.6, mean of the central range 7.15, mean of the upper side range 6.96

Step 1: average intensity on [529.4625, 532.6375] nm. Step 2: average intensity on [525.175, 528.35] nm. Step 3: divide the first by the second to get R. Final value 1.10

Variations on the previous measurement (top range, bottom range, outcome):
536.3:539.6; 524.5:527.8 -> 1.10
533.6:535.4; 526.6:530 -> 0.96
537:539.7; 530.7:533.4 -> 1.02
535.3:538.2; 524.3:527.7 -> 1.10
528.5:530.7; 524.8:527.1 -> 1.17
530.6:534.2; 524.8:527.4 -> 1.08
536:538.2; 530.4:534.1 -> 1.02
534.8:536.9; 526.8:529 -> 1.03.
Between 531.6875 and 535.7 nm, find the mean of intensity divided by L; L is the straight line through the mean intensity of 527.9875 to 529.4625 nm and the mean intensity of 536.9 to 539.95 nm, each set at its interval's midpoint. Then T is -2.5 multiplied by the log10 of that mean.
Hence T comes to 0.081 mag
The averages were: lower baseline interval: 7.67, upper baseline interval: 7.21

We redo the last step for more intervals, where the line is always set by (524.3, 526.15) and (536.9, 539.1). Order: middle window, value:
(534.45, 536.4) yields 0.01 mag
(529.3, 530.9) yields -0.08 mag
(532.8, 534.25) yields 0.04 mag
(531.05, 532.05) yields -0.02 mag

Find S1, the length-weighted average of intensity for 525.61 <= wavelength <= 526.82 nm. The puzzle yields 6.37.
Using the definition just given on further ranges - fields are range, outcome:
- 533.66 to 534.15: 6.84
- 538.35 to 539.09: 7.7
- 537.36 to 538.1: 7.21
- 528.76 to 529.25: 7.85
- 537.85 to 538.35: 7.29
